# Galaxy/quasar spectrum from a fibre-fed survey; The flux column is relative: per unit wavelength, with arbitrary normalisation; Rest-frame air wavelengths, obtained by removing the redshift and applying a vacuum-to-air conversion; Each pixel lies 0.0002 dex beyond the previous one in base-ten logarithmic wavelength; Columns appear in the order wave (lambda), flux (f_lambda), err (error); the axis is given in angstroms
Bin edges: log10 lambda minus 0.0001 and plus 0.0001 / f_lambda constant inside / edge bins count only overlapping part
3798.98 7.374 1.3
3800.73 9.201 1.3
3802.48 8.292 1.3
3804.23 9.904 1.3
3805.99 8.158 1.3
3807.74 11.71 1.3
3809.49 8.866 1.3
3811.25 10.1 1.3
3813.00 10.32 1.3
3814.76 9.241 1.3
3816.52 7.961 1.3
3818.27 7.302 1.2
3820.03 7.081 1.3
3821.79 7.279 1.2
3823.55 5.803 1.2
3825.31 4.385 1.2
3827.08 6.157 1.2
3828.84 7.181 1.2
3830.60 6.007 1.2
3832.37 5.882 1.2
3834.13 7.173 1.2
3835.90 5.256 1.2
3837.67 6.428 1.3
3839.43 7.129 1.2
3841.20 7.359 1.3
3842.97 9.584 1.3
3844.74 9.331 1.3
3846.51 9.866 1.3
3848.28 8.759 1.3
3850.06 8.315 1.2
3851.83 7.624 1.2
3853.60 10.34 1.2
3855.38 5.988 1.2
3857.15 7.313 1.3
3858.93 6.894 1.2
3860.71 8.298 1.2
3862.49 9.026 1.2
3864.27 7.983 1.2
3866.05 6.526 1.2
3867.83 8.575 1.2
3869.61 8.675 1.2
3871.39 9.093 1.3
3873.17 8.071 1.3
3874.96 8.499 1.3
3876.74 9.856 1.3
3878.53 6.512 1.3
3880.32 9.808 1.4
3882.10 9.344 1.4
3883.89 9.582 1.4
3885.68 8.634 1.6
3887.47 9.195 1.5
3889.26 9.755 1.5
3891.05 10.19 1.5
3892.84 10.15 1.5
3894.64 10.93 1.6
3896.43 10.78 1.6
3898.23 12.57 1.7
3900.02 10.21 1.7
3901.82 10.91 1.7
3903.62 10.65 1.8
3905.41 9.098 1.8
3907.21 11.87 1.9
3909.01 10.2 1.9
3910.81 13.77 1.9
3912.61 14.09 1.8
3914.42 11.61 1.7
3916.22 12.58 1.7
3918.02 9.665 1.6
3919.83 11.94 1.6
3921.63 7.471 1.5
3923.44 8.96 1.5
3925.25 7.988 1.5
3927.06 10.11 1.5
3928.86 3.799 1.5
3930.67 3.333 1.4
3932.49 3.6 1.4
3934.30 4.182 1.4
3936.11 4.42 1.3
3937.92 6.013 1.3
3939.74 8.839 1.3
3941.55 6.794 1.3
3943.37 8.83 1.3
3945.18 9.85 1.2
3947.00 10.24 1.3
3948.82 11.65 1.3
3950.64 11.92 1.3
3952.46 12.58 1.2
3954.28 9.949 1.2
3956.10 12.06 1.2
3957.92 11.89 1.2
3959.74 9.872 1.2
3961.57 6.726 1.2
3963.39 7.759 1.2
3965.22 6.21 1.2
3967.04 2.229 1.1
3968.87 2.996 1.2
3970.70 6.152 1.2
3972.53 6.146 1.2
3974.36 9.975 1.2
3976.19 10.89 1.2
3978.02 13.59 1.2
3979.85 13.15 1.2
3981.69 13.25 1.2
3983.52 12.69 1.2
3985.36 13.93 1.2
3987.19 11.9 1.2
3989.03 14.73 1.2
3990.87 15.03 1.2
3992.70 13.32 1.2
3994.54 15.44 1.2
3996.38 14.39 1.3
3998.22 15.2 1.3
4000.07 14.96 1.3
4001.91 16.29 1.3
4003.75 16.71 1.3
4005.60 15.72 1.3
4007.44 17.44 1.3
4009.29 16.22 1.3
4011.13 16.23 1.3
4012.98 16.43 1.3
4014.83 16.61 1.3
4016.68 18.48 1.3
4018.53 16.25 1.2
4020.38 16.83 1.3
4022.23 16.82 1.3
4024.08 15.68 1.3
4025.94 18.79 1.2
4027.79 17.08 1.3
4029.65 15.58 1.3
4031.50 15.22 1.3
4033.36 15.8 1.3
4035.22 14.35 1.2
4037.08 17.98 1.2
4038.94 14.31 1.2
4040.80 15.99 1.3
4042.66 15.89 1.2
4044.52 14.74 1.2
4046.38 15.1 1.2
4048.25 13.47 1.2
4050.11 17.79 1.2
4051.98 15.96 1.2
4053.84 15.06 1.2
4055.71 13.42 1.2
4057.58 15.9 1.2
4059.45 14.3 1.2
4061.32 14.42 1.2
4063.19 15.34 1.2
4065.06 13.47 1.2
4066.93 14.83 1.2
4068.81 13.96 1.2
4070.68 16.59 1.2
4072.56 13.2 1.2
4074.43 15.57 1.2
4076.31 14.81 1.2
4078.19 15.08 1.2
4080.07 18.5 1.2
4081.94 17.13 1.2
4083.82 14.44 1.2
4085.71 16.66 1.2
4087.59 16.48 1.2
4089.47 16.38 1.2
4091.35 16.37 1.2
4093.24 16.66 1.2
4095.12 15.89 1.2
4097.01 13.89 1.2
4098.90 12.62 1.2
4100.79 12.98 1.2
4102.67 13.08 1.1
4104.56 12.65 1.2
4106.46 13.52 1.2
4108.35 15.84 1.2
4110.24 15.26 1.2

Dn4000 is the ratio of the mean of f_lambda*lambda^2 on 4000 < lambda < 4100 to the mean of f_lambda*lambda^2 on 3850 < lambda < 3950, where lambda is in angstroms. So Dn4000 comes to 1.9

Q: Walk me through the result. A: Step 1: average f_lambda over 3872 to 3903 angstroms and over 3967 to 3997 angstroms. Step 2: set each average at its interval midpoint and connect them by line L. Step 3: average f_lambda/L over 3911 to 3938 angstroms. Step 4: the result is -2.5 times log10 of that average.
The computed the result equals 0.250 mag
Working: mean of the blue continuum 9.71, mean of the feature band 8.19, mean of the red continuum 11.4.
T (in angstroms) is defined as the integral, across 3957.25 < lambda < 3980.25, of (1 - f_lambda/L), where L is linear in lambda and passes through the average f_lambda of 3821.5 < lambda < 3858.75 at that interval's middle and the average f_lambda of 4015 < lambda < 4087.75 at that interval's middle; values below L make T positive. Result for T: 7.9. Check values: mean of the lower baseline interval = 7.29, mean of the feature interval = 8.13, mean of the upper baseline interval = 15.7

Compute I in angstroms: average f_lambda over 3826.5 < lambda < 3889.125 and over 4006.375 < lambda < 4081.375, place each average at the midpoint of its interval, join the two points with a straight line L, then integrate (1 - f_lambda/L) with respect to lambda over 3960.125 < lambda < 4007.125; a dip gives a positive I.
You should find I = 6.2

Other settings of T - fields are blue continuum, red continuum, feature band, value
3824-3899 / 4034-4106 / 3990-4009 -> -3.9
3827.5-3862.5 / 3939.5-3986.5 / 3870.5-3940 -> -4.6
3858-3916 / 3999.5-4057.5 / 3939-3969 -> 8.7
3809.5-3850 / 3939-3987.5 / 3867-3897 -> -3.0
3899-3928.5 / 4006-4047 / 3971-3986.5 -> 2.7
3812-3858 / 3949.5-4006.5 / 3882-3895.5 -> -1.1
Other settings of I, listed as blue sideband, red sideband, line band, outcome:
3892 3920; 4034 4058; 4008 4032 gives -3.4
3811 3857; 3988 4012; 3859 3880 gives 2.3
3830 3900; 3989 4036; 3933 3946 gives 5.8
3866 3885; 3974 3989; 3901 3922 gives -2.6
